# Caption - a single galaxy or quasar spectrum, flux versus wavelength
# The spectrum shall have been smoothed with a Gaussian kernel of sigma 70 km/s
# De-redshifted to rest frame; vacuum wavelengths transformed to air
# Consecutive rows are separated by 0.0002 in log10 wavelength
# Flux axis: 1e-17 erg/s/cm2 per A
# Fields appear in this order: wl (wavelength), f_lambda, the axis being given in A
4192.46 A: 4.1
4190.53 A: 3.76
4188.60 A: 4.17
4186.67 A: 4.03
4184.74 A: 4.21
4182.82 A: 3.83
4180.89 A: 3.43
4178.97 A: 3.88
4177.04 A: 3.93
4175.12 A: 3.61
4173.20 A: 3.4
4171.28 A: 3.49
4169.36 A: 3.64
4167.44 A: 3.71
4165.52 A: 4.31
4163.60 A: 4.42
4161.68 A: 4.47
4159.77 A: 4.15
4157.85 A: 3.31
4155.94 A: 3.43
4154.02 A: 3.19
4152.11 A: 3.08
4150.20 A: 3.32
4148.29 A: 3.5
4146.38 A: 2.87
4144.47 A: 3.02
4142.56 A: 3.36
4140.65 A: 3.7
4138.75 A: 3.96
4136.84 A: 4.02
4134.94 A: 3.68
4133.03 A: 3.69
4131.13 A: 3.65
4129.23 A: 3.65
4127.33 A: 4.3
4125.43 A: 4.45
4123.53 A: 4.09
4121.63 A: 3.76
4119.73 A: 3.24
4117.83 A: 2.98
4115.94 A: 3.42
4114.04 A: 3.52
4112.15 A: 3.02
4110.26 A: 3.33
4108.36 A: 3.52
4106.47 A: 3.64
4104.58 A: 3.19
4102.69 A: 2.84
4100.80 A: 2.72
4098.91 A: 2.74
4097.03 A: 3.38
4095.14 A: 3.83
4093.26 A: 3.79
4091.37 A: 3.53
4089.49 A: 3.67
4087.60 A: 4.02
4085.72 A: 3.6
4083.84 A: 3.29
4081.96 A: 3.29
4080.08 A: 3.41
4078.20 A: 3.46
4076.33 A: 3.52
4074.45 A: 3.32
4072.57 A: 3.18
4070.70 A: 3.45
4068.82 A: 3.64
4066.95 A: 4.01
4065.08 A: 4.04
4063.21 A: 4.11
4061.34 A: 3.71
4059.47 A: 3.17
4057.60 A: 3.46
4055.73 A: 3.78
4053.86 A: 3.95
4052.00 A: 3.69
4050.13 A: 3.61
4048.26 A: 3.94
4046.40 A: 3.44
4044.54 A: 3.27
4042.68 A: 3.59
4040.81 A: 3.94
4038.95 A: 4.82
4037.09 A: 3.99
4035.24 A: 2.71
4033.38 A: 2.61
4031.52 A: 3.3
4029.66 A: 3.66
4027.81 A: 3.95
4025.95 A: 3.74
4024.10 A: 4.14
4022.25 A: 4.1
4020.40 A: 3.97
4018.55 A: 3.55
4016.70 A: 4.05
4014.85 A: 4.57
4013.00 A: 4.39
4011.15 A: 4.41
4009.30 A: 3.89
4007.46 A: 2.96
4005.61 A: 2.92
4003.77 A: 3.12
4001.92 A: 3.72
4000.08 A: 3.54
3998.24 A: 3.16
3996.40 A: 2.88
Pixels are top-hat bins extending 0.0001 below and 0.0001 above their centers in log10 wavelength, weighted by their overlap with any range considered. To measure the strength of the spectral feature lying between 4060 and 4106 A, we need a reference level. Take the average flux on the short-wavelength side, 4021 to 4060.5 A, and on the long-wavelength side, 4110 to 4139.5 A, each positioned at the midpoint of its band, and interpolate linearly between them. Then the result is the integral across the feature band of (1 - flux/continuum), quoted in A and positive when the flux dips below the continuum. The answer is 2.3 A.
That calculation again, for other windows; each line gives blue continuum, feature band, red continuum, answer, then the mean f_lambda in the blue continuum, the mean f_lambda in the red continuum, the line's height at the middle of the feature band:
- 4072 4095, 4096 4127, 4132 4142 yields 2.4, 3.52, 3.79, 3.66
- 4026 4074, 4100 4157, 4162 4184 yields 4.2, 3.64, 3.81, 3.75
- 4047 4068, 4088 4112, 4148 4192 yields 2.6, 3.76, 3.76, 3.76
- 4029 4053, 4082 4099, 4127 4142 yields 0.6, 3.58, 3.8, 3.7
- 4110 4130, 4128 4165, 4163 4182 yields 0.8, 3.62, 3.77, 3.7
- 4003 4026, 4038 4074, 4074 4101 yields -0.9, 3.84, 3.46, 3.62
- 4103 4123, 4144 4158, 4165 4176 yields 1.4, 3.36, 3.67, 3.56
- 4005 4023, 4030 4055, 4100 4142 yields 1.3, 3.9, 3.56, 3.81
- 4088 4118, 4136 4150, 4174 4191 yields 0.5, 3.34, 3.87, 3.61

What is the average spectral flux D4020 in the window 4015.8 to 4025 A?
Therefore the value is 3.96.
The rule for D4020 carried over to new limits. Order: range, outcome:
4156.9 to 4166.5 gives 4.13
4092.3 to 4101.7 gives 3.3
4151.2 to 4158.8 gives 3.25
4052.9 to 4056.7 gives 3.86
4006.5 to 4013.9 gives 3.9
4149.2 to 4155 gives 3.2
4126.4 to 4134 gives 3.82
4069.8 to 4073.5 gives 3.32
